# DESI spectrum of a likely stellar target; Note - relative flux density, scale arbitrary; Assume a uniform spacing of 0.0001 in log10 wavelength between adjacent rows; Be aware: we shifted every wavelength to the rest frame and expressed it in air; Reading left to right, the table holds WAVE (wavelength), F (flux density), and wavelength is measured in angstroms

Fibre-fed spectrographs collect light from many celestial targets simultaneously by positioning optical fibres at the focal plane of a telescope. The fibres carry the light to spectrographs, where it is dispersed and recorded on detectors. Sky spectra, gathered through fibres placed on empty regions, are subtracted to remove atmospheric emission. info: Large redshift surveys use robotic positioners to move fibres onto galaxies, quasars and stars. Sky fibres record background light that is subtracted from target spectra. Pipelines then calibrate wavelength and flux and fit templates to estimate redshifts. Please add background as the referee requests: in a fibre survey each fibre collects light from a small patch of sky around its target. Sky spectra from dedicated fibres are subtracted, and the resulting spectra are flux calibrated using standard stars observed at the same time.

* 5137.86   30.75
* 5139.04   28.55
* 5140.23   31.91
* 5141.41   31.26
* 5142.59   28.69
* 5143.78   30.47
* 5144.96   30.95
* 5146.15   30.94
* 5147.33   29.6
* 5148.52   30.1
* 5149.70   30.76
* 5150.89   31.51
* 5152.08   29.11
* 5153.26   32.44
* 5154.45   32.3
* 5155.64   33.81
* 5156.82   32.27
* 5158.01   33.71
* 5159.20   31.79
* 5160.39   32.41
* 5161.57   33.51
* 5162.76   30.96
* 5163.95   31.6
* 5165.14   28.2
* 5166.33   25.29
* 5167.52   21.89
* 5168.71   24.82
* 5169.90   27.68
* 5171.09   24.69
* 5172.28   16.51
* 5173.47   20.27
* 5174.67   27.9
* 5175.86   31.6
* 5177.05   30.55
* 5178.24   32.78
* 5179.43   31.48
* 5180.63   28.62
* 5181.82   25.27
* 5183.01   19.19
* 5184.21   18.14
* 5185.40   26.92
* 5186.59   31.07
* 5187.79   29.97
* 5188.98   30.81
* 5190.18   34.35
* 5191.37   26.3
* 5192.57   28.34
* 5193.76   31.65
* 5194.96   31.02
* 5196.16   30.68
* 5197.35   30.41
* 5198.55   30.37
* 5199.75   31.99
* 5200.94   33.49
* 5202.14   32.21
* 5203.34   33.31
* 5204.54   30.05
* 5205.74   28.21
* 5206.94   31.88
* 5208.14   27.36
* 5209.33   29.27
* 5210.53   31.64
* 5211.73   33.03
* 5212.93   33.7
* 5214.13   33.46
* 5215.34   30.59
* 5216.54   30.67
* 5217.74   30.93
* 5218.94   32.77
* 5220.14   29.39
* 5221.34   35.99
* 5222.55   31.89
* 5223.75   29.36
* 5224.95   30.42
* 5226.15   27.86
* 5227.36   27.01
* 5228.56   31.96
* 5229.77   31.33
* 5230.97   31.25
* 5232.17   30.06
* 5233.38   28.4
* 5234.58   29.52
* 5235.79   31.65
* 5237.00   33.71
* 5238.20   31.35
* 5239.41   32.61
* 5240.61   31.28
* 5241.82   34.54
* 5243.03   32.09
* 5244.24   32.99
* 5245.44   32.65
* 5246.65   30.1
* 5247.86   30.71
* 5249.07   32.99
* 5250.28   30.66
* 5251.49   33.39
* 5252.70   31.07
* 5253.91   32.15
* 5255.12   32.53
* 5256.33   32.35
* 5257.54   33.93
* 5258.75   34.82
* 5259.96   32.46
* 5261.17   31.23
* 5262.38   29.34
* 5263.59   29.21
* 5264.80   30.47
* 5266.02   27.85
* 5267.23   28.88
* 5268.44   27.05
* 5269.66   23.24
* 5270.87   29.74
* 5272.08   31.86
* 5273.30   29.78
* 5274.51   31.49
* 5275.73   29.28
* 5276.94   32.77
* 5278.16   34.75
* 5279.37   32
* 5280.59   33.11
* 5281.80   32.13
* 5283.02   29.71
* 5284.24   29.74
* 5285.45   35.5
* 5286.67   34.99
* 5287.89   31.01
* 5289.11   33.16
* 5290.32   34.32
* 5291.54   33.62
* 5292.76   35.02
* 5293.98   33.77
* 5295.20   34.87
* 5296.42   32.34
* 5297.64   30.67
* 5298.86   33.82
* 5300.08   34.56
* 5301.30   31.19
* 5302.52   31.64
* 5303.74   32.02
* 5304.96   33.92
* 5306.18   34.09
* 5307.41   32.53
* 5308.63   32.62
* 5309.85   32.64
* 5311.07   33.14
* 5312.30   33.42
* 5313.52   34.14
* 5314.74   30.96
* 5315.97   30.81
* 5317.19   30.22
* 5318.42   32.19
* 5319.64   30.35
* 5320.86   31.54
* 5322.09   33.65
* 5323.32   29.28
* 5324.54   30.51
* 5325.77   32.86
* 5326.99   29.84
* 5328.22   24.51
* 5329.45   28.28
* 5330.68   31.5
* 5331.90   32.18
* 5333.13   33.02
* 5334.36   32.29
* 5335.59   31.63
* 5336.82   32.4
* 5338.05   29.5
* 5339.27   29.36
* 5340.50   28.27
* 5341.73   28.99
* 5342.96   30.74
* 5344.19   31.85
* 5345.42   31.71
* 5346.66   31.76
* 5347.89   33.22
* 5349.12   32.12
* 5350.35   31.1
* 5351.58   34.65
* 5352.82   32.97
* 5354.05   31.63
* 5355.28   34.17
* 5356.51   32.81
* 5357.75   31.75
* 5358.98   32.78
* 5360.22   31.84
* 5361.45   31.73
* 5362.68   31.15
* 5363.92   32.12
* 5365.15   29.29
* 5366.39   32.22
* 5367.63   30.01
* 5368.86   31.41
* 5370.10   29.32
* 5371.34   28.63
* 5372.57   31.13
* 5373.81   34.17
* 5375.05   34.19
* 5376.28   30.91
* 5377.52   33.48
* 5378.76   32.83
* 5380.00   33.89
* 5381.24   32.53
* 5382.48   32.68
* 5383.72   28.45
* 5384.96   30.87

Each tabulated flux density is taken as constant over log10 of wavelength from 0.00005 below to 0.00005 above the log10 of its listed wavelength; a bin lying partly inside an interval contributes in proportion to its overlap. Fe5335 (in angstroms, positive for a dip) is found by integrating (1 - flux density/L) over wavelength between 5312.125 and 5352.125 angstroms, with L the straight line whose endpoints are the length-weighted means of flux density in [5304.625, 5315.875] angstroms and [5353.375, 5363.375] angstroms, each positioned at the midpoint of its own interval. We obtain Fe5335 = 1.8 angstroms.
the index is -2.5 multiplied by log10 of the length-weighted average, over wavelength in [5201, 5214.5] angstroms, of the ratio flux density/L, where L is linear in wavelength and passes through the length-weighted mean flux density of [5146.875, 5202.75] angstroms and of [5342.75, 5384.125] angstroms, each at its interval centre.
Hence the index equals -0.06 mag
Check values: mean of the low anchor 29.2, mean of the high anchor 31.9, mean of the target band 31.3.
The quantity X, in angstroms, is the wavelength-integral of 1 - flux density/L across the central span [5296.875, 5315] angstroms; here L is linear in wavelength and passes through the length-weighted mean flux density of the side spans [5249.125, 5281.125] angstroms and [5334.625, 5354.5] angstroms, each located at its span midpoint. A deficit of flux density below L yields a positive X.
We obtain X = -0.92 angstroms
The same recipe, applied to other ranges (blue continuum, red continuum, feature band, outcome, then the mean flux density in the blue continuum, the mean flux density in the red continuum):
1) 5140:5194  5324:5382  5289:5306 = -1.4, 29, 31.5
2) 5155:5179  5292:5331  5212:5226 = -0.9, 28.6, 32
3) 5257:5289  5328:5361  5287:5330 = -1.2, 31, 31.5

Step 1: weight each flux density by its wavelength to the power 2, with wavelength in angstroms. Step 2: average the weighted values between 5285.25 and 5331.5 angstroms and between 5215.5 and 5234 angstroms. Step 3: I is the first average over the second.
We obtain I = 1.09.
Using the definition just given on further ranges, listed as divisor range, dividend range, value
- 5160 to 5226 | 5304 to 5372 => 1.13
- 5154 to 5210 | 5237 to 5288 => 1.12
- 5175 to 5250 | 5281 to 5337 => 1.09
